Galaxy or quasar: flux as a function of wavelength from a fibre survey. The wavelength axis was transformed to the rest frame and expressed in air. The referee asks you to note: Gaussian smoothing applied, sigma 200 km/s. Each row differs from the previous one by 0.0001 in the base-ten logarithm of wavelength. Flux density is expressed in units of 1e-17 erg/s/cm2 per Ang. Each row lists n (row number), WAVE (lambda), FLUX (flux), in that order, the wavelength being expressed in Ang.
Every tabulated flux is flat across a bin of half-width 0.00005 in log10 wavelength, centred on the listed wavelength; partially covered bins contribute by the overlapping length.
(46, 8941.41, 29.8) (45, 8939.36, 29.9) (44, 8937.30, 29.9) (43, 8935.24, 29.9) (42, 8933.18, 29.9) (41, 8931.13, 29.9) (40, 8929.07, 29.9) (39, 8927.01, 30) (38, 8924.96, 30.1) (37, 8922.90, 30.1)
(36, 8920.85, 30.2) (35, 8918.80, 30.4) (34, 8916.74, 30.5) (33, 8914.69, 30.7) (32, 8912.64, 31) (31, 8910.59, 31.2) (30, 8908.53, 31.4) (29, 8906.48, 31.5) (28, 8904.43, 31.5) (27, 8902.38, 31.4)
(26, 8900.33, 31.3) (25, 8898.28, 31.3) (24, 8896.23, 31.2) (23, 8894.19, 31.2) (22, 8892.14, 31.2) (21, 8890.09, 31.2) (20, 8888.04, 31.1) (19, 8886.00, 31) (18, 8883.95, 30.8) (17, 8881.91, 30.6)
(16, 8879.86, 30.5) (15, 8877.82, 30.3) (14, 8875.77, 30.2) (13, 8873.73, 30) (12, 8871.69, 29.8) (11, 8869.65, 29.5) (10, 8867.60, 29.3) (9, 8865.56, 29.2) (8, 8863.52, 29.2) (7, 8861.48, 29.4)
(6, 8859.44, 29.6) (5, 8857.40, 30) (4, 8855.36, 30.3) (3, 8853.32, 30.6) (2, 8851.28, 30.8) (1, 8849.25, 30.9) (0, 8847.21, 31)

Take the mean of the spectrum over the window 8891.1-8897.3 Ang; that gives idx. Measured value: 31.2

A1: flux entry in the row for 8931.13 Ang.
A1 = 29.9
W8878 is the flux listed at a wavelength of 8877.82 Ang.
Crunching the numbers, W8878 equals 30.3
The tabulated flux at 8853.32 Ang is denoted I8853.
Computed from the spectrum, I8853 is 30.6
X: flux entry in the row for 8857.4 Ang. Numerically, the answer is 30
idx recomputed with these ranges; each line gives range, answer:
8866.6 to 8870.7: 29.4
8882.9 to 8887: 30.9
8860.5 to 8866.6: 29.3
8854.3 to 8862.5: 29.8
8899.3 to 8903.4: 31.3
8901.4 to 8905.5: 31.5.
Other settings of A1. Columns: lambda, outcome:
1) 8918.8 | 30.4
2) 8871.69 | 29.8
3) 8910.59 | 31.2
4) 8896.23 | 31.2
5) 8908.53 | 31.4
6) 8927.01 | 30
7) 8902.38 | 31.4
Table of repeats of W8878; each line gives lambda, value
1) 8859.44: 29.6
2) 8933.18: 29.9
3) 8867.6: 29.3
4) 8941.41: 29.8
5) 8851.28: 30.8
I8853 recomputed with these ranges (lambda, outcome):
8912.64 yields 31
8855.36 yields 30.3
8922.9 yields 30.1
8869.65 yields 29.5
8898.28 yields 31.3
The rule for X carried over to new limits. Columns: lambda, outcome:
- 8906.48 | 31.5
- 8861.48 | 29.4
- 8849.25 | 30.9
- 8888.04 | 31.1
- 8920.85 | 30.2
